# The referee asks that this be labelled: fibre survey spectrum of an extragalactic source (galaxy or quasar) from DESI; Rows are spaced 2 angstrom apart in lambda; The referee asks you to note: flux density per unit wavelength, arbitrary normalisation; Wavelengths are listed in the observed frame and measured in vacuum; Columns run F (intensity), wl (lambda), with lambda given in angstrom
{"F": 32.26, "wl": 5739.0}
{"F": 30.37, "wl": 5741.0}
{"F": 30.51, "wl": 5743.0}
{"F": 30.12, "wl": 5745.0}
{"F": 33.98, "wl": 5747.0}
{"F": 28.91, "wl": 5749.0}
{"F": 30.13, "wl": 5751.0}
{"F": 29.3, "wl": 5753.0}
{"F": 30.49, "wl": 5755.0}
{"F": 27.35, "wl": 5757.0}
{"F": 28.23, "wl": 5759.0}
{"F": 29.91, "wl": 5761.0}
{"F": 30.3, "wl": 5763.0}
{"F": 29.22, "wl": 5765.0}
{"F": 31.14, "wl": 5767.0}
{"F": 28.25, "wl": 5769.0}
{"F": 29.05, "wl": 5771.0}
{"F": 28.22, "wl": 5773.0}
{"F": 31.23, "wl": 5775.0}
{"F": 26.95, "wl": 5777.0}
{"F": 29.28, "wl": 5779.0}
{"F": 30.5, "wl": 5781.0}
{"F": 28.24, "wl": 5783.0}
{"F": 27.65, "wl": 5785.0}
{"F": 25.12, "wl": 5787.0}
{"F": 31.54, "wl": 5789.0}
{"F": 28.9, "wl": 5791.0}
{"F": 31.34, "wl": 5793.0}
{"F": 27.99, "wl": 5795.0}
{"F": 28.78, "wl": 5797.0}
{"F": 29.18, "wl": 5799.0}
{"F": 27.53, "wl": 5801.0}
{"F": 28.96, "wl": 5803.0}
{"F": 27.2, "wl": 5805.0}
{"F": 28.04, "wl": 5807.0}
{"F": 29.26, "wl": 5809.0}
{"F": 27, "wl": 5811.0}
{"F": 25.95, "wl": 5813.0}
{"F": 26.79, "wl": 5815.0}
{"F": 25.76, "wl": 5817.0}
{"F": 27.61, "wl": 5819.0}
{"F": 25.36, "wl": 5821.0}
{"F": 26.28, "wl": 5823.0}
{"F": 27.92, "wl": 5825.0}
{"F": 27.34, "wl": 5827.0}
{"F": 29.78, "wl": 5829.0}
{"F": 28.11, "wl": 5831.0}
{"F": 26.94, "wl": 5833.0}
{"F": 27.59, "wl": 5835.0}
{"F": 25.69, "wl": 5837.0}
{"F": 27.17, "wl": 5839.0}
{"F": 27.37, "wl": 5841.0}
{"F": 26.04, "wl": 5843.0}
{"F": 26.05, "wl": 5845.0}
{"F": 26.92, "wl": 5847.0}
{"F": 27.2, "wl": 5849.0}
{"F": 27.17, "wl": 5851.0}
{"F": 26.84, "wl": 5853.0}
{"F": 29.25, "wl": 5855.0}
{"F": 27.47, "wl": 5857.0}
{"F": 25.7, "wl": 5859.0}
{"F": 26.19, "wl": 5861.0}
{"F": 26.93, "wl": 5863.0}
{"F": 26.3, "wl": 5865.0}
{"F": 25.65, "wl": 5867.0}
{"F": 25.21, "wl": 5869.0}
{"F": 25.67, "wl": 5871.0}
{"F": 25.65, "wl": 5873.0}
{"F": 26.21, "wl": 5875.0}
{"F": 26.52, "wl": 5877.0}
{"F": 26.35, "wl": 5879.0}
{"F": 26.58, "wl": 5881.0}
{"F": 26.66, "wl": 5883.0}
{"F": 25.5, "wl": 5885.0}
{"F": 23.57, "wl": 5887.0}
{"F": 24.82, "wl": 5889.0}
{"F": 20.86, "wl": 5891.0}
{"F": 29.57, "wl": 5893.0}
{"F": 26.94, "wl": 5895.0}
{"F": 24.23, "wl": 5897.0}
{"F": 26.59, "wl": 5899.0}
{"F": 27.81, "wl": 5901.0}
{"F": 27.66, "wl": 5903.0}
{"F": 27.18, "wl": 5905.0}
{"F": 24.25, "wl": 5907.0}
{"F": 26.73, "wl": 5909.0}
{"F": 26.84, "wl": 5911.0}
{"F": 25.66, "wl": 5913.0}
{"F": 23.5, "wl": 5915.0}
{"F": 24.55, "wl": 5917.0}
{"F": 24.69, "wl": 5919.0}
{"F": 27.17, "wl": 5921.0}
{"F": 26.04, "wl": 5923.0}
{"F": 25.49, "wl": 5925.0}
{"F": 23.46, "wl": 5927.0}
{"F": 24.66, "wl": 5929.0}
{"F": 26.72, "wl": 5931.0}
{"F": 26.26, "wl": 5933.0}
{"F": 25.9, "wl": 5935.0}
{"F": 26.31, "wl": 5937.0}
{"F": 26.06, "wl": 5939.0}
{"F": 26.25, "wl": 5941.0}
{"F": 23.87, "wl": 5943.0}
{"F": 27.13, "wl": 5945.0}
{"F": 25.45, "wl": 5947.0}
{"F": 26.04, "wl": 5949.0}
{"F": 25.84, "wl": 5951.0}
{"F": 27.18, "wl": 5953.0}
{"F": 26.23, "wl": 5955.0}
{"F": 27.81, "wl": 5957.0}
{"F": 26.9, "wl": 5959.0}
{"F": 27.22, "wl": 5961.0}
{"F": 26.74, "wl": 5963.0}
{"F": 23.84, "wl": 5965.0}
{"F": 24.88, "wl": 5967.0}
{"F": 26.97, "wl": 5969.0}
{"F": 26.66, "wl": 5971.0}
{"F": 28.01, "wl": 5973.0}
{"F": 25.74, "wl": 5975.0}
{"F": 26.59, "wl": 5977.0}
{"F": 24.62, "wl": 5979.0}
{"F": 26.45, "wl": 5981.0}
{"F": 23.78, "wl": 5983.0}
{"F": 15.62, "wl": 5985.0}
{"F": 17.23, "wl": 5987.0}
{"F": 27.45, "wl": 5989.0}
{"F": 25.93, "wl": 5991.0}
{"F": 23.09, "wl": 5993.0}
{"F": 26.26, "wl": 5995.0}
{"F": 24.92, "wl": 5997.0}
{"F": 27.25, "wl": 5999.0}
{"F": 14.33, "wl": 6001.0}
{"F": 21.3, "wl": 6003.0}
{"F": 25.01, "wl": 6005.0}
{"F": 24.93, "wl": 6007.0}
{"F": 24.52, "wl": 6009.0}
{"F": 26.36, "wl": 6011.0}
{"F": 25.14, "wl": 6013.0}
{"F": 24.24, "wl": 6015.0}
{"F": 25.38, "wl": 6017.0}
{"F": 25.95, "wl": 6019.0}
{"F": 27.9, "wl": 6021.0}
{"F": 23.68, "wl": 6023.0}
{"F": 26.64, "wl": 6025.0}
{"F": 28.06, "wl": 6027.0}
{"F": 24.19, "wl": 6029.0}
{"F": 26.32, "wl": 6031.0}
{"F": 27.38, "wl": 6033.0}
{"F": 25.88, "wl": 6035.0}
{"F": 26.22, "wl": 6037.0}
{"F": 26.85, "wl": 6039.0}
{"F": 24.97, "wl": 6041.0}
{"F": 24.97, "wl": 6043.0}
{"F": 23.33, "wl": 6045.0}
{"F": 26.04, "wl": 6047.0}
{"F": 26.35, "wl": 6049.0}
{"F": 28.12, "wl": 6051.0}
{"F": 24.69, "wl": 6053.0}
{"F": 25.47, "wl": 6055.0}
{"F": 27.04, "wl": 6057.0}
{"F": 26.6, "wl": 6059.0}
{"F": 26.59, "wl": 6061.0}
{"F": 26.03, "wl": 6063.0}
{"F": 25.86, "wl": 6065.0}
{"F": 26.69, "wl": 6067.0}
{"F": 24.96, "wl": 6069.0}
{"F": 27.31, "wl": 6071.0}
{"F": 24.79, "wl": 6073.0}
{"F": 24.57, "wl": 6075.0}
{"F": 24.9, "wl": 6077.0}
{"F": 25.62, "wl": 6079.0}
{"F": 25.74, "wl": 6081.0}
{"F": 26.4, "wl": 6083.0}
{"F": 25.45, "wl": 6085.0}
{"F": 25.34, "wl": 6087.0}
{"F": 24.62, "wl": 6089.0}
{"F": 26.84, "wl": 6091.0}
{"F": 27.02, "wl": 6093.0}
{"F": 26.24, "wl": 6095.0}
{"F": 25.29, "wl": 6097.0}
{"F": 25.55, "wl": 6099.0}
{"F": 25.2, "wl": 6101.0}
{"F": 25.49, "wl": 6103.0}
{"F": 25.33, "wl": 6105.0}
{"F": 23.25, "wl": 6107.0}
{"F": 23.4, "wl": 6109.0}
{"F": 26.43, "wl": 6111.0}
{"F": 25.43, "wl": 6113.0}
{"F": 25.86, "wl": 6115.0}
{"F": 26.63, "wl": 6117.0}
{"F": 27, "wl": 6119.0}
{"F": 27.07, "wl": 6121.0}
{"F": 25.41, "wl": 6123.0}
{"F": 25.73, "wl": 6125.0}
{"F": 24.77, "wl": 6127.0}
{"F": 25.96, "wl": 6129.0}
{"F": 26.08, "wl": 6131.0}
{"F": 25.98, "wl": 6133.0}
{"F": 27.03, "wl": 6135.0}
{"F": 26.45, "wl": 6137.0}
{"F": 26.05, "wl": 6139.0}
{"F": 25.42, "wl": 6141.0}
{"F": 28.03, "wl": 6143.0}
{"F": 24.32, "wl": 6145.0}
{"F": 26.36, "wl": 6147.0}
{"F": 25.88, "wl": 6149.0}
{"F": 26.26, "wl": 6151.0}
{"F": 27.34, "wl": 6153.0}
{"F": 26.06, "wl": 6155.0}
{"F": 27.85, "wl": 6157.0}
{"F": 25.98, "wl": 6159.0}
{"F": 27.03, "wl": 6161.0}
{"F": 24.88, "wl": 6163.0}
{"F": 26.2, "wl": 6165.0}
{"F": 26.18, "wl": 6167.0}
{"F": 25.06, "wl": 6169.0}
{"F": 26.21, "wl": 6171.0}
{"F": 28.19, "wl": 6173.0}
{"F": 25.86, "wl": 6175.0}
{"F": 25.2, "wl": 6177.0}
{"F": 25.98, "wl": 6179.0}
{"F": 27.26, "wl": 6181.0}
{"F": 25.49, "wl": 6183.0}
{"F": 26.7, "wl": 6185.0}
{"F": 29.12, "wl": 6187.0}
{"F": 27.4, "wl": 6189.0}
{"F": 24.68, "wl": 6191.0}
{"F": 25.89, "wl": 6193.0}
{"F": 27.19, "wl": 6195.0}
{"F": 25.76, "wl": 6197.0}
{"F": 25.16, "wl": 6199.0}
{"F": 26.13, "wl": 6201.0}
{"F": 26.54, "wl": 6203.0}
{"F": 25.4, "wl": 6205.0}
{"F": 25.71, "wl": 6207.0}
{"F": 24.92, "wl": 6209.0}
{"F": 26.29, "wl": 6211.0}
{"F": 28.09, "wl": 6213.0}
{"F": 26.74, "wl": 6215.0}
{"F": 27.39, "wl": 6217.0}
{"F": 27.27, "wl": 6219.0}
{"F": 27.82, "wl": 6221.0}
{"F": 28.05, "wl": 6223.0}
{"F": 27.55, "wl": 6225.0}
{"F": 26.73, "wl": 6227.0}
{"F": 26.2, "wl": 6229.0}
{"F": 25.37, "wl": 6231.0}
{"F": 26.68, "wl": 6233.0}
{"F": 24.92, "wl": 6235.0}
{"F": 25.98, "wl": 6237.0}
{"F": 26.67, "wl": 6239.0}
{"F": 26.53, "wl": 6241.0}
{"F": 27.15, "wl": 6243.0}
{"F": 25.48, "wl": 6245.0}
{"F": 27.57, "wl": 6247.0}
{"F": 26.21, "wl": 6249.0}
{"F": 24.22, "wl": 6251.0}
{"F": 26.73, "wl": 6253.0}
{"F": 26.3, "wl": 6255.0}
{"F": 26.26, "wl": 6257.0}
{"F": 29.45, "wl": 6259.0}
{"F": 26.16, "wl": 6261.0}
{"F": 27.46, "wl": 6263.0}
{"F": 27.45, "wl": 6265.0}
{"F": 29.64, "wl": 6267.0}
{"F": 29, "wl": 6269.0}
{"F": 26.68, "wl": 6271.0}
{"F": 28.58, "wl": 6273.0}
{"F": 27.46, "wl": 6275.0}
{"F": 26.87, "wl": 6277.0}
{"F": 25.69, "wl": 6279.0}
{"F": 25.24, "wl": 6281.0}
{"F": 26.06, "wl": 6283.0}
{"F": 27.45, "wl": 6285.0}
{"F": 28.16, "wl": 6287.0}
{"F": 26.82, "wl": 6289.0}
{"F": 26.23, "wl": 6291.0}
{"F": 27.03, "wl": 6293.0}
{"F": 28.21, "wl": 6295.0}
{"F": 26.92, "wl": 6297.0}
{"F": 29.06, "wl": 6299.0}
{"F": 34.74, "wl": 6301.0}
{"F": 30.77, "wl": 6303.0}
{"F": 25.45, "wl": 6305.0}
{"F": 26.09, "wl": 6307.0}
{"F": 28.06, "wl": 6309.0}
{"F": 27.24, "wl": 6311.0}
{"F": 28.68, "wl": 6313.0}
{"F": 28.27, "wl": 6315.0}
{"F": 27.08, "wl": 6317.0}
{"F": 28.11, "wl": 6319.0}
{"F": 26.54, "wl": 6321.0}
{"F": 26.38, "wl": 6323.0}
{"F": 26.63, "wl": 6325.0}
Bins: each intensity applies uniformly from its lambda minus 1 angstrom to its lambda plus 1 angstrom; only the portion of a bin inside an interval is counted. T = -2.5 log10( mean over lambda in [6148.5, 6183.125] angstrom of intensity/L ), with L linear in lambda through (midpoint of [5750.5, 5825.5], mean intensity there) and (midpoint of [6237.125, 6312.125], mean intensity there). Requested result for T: 0.05 mag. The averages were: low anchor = 28.5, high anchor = 27.3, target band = 26.3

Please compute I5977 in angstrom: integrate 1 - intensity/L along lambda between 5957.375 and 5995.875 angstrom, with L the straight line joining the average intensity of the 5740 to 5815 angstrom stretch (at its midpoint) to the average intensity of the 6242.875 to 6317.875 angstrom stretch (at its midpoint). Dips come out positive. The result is 4.6 angstrom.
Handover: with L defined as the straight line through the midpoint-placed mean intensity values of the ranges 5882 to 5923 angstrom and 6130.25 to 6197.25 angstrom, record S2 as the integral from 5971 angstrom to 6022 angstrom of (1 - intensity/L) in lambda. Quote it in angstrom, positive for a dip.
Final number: 3.13 angstrom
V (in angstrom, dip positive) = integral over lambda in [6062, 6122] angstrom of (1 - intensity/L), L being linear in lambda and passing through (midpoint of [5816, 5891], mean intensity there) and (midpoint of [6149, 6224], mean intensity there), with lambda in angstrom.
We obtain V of 1.8 angstrom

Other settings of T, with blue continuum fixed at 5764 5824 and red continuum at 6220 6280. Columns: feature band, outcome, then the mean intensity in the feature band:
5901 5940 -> 0.08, 25.8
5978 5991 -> 0.21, 22.8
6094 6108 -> 0.09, 25.2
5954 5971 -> 0.06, 26.3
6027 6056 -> 0.07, 25.8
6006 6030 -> 0.08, 25.6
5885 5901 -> 0.10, 25.4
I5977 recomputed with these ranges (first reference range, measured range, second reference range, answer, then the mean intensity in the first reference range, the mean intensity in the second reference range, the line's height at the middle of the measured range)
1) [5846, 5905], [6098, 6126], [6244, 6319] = 1.5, 26.3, 27.4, 27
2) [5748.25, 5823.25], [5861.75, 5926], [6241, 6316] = 5.5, 28.5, 27.4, 28.3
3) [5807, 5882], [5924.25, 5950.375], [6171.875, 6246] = 1.0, 26.8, 26.5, 26.7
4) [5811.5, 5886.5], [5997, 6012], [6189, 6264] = 1.7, 26.7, 26.5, 26.6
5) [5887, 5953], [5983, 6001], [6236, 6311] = 2.1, 25.8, 27.3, 26.1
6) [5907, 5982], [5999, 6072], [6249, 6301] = 2.4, 25.9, 27.3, 26.3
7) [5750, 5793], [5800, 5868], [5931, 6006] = 1.8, 29.1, 25.1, 27.9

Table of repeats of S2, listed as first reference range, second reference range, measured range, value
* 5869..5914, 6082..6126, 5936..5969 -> -0.31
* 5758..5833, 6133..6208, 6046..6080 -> 1.13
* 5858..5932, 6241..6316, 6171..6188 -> 0.19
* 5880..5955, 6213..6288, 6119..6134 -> 0.32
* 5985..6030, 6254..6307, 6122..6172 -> -0.16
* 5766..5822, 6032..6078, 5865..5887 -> 1.32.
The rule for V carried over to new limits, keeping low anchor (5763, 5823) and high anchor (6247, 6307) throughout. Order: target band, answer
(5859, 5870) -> 0.9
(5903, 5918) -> 1.3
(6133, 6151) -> 1.0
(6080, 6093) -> 0.9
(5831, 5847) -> 0.8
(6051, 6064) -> 0.8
